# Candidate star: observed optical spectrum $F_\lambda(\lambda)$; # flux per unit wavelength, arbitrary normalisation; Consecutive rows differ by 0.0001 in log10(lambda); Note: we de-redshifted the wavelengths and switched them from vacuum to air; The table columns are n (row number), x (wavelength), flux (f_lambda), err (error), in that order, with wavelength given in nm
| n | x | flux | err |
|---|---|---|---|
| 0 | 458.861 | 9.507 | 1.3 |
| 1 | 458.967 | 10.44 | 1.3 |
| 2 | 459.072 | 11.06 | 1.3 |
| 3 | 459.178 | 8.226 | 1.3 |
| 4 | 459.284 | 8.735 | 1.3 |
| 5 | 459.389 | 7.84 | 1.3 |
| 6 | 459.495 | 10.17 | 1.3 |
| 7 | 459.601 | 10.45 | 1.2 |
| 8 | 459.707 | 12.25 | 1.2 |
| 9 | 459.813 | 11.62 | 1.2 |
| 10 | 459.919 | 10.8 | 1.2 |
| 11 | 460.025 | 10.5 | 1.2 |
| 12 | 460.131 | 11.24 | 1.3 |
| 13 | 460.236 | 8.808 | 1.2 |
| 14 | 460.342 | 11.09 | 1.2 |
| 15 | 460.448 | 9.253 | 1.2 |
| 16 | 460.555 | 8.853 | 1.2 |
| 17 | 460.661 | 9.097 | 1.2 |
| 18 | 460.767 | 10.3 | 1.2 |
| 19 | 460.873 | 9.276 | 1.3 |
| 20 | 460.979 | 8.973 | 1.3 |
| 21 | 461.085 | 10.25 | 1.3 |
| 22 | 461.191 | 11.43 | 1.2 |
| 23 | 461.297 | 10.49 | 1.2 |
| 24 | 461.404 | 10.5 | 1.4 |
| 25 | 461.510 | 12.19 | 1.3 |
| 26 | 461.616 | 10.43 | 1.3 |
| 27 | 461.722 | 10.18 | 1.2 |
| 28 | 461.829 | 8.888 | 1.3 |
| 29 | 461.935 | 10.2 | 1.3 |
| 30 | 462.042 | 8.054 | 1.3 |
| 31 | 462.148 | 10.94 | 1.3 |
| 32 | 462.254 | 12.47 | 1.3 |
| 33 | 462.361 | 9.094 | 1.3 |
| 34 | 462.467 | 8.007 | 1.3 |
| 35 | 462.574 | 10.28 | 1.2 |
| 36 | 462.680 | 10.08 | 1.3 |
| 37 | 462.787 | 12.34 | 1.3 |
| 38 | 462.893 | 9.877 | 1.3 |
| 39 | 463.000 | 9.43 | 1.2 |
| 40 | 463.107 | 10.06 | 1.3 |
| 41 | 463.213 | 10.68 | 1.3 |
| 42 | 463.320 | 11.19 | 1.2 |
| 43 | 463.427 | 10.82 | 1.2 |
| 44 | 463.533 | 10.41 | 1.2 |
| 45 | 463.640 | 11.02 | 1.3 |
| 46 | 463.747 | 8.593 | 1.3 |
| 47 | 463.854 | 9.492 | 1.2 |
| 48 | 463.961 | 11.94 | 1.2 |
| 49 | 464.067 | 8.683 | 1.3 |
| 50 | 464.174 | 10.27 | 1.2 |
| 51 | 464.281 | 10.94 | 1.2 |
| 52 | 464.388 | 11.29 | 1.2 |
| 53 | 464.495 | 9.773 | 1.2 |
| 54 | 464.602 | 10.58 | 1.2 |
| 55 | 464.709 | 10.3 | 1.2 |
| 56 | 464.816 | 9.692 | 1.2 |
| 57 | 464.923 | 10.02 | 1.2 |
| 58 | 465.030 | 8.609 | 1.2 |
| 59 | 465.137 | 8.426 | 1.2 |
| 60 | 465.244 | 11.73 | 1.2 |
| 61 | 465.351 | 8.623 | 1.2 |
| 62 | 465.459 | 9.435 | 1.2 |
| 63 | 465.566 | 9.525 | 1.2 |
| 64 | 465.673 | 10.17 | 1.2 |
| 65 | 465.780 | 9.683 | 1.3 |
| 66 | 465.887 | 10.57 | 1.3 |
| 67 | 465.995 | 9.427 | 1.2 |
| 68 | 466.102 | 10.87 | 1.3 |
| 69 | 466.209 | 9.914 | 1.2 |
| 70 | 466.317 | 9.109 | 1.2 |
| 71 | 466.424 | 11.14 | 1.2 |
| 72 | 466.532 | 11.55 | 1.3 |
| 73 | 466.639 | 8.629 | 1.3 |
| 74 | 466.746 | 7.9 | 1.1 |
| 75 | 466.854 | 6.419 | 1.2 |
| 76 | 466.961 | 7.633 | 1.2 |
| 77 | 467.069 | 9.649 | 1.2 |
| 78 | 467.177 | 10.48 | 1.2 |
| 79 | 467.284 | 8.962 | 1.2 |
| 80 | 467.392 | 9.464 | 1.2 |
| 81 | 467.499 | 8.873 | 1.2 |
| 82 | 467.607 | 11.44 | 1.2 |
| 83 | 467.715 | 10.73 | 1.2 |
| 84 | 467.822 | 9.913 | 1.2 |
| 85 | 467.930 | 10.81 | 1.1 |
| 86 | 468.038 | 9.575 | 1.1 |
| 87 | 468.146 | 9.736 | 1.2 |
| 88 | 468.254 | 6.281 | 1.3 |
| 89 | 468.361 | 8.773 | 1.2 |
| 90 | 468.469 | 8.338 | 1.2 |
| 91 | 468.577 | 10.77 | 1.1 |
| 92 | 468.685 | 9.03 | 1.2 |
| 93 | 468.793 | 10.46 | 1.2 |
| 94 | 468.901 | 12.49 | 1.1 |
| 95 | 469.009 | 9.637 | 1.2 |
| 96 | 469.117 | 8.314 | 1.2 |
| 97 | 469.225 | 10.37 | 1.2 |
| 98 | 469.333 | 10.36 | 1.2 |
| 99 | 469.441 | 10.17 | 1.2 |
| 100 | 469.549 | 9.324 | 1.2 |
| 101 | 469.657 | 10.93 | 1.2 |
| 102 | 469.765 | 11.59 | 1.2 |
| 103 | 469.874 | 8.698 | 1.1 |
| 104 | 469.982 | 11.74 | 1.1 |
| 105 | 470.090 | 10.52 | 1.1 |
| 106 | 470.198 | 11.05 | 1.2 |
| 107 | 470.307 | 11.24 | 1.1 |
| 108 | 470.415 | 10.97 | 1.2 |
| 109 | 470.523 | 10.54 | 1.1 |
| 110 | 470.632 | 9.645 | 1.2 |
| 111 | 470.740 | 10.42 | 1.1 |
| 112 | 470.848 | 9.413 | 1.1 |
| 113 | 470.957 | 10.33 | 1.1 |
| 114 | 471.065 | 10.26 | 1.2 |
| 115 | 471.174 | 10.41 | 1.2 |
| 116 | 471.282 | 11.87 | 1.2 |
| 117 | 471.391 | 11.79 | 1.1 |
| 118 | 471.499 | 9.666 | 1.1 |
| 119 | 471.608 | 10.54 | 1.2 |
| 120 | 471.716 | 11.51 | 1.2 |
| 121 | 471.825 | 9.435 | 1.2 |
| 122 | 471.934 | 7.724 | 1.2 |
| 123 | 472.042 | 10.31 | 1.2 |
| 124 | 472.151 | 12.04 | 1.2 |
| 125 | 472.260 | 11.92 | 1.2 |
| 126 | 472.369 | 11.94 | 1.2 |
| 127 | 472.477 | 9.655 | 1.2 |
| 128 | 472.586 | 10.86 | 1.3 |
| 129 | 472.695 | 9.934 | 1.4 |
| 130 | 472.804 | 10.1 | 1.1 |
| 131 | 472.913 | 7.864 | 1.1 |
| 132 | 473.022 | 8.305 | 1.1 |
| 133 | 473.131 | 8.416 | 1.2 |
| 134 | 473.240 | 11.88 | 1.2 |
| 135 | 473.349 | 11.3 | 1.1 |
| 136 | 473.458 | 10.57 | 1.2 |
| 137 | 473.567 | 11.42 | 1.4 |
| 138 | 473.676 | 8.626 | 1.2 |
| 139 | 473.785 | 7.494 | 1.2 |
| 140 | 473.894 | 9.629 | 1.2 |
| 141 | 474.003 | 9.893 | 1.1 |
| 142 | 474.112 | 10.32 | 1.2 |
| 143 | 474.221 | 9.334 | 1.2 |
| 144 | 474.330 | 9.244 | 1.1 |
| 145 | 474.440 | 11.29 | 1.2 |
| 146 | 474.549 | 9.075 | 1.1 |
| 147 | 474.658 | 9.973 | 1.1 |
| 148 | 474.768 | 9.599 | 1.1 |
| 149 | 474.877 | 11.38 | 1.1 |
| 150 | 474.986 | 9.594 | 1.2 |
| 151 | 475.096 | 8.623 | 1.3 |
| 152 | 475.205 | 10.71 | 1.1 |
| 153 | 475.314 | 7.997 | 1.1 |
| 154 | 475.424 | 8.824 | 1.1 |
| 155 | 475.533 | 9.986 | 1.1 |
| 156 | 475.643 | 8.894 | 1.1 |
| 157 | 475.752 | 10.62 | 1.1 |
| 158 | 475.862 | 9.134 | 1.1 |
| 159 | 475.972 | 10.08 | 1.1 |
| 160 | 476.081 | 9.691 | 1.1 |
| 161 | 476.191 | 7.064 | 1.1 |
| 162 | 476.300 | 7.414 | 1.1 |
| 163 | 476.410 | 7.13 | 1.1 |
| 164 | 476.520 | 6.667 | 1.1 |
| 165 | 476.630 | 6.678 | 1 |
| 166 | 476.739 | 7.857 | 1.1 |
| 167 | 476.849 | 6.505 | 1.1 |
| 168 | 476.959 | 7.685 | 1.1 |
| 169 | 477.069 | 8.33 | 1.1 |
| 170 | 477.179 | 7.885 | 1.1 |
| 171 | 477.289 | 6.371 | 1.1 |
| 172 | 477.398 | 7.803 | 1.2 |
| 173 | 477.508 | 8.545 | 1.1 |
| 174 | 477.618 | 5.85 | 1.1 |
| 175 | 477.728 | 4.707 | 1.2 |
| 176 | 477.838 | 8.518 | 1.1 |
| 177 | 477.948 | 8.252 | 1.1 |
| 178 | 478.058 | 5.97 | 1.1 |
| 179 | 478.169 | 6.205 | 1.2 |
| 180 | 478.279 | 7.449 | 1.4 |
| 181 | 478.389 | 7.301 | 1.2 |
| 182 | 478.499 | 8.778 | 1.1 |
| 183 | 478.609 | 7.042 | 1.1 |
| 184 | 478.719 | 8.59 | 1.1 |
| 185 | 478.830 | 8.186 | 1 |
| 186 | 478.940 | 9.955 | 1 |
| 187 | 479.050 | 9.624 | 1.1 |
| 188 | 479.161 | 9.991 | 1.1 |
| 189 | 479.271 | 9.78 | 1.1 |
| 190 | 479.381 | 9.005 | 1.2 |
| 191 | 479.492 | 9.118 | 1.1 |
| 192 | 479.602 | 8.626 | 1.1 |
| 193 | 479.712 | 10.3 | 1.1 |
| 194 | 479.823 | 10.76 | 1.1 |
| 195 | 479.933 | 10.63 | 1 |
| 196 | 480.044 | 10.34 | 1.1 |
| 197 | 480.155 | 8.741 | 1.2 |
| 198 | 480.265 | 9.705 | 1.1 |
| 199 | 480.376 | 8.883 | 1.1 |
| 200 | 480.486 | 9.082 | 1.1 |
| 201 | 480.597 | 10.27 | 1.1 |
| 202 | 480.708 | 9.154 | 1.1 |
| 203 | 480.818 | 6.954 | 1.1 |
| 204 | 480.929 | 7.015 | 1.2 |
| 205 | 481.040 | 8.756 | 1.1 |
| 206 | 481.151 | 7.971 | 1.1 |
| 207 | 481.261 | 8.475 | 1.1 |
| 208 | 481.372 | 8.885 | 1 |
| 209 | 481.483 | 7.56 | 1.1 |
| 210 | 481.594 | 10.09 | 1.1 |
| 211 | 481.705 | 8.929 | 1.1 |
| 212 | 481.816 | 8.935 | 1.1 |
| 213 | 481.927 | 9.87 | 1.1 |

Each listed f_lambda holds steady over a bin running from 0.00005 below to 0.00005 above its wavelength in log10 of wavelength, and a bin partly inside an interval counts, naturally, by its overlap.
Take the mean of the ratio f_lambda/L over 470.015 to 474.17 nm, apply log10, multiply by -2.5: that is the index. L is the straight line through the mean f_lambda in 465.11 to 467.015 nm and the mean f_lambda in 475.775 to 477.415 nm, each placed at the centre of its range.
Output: -0.20 mag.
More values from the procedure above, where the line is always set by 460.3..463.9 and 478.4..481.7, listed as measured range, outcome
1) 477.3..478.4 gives 0.29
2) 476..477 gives 0.23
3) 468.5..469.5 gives -0.05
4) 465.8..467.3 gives 0.04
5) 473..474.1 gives -0.05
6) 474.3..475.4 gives -0.04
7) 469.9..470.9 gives -0.10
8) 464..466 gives 0.00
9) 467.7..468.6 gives 0.05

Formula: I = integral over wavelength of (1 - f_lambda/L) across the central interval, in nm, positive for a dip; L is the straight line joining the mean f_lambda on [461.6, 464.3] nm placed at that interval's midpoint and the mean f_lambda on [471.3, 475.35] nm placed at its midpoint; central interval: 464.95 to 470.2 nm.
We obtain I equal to 0.18 nm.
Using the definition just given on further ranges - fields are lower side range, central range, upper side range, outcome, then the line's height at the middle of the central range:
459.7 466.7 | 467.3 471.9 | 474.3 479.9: -0.38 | 9.4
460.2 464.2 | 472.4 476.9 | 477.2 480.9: -0.18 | 8.91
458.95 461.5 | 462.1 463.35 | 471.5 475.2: -0.03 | 10.1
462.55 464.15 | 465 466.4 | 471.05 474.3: 0.07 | 10.3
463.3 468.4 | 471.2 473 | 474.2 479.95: -0.26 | 9.09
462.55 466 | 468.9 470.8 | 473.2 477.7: -0.17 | 9.52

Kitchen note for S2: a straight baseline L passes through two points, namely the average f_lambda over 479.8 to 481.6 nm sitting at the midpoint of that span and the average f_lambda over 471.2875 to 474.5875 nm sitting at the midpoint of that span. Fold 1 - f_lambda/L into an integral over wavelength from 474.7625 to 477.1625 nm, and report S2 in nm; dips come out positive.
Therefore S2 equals 0.26 nm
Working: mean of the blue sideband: 10.1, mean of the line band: 8.62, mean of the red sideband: 8.95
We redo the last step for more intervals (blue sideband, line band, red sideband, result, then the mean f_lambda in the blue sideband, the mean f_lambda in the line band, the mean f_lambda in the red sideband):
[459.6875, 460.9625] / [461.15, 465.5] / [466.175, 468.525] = -0.16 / 10.2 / 10.2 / 9.33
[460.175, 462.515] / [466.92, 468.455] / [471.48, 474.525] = 0.09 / 9.96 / 9.44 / 10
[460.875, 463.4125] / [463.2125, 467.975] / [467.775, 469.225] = 0.00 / 10.3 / 9.89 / 9.57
